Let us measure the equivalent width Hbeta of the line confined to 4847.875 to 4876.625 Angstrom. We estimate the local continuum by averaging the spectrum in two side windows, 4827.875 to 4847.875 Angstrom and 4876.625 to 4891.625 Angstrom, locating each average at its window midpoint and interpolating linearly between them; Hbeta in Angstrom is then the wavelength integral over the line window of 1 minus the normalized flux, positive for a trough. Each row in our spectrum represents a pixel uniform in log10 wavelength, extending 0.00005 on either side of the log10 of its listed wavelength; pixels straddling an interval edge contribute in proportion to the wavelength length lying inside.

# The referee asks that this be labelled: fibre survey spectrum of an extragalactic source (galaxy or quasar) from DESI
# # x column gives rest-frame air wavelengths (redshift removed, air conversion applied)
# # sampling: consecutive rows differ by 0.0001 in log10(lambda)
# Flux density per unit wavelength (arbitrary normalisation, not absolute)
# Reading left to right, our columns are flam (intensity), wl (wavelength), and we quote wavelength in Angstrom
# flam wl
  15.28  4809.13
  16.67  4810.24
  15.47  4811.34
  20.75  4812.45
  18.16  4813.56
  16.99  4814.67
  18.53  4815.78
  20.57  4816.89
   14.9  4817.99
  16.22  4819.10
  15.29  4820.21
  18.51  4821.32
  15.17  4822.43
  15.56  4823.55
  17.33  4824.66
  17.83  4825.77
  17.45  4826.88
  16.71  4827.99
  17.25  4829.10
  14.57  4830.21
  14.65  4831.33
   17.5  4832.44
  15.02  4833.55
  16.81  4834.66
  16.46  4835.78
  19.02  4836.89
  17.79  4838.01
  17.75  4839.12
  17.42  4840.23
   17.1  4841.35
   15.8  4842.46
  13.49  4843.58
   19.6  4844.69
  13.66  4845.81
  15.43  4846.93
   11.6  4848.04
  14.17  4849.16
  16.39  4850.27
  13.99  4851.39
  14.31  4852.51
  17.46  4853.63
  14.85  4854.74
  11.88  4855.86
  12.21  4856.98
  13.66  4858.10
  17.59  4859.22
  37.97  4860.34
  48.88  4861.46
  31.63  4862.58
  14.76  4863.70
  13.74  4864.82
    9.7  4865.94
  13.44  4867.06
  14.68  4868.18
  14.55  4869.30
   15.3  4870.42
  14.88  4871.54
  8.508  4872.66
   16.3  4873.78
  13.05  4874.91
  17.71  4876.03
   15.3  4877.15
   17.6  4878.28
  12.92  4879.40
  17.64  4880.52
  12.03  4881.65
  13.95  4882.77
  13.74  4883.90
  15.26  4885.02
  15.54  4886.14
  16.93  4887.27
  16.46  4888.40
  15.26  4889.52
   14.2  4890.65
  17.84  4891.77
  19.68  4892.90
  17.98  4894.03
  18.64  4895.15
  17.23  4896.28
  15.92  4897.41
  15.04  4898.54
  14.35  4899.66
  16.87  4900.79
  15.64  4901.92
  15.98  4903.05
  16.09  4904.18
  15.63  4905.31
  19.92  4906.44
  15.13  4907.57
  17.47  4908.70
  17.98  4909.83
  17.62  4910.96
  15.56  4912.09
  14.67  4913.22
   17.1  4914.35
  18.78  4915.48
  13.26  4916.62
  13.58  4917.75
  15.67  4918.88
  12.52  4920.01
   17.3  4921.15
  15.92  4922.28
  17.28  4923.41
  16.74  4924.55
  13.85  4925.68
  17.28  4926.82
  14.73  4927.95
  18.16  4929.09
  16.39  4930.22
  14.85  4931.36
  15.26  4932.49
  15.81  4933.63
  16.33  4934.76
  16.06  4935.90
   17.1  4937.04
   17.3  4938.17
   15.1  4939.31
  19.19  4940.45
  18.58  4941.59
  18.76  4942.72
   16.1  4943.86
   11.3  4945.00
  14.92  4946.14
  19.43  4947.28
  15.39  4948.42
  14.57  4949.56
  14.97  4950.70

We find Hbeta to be -2.49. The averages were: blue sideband 16.3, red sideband 15.2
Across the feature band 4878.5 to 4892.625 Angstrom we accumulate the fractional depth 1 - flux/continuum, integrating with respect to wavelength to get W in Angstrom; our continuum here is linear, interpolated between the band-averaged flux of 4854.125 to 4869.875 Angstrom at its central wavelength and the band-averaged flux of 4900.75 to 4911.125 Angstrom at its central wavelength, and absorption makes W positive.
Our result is 2.06 Angstrom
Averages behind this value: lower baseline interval 19.2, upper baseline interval 16.8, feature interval 15.3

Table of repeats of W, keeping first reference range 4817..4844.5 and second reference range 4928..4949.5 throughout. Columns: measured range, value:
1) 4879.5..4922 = 1.1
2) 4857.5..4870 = -3.3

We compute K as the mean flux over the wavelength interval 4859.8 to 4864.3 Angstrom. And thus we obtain 33.1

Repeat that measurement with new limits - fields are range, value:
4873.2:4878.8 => 15.9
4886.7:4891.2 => 15.7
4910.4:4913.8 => 16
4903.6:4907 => 17.2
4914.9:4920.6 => 14.8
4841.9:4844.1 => 14.7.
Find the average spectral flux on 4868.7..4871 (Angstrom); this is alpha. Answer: 14.9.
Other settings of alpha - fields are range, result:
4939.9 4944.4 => 18.2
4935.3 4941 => 16.9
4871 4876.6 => 14.1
